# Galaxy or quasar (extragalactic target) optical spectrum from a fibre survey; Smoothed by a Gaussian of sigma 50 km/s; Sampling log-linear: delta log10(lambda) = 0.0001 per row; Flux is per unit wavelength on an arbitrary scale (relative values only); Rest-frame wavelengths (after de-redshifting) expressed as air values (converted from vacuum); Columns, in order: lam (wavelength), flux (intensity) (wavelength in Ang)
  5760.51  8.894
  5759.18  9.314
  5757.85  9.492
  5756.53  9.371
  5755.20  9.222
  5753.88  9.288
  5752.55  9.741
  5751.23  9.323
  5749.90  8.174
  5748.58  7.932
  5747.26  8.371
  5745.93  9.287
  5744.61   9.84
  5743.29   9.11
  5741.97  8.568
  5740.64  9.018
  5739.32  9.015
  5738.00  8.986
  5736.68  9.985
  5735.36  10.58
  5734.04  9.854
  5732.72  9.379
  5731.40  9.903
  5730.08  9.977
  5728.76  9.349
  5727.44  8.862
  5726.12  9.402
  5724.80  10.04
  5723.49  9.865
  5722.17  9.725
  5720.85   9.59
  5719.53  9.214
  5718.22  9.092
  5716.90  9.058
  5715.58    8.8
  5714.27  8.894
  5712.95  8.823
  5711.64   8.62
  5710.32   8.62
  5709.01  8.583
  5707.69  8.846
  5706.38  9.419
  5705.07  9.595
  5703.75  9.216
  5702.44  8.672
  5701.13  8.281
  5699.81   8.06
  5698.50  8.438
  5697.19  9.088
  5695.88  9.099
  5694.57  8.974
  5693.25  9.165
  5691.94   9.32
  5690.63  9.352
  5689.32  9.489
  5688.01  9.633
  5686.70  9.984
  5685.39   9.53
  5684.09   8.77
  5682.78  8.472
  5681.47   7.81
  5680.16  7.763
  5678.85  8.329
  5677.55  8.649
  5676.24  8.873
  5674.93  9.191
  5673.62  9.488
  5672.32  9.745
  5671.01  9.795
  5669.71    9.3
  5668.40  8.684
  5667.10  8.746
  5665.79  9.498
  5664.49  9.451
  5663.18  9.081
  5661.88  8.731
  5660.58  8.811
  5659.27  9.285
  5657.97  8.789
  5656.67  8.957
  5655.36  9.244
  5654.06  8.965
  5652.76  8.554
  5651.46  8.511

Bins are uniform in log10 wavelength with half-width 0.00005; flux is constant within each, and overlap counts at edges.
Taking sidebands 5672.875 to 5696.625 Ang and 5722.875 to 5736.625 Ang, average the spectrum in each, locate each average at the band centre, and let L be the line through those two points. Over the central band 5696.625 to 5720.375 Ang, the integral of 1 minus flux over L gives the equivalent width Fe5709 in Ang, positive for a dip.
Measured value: 1.3 Ang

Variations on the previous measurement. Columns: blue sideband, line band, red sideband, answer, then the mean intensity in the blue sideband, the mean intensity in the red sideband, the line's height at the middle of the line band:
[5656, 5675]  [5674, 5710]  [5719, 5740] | 1.69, 9.17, 9.61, 9.35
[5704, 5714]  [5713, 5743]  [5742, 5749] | -1.59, 8.94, 8.92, 8.93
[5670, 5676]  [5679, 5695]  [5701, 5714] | 0.42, 9.49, 8.89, 9.25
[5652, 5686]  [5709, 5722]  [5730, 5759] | 0.25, 8.94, 9.28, 9.15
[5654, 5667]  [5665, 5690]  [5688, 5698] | 0.30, 9.07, 9.23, 9.15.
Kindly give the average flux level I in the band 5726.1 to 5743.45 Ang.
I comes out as 9.44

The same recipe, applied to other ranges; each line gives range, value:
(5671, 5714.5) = 8.95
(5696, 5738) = 9.22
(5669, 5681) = 8.99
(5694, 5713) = 8.82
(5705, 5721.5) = 8.99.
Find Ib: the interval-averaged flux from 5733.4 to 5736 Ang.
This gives 10.2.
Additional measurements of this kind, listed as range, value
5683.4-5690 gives 9.48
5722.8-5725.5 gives 9.96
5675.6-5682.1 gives 8.29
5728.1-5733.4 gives 9.65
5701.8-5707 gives 9.23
